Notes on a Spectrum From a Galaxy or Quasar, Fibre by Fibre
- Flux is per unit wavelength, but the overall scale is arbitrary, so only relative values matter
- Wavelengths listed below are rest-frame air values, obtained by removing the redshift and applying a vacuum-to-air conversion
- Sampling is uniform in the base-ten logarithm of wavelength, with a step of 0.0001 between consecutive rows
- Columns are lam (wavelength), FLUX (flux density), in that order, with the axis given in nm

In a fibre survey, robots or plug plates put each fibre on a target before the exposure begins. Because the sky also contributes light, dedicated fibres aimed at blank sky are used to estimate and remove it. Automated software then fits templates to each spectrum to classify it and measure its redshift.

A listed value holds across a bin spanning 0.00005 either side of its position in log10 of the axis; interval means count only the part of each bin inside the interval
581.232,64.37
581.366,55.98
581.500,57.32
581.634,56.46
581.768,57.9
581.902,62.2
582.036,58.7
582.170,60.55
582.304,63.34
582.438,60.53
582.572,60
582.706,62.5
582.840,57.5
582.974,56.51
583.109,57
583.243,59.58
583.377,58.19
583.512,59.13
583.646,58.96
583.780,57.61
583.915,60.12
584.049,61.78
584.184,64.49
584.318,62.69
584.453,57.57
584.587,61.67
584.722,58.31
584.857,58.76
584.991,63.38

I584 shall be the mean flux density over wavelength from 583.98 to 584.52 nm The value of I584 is 61.7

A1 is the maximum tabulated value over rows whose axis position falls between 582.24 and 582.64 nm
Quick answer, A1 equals 63.34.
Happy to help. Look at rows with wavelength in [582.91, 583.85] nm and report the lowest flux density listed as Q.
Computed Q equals 56.51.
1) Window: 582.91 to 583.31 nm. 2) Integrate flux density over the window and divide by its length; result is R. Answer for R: 57.7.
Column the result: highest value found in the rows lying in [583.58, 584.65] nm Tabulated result 64.49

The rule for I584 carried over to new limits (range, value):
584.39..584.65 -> 59.8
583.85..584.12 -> 61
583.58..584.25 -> 60.6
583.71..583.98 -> 58.8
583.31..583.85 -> 58.4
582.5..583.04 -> 59.2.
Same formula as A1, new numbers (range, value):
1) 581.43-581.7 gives 57.32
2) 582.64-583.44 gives 62.5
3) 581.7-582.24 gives 62.2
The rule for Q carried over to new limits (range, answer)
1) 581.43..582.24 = 56.46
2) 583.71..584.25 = 57.61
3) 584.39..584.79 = 57.57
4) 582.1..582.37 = 60.55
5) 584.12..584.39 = 62.69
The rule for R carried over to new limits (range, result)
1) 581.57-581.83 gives 57.2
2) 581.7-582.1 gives 59.6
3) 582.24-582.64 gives 61.3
